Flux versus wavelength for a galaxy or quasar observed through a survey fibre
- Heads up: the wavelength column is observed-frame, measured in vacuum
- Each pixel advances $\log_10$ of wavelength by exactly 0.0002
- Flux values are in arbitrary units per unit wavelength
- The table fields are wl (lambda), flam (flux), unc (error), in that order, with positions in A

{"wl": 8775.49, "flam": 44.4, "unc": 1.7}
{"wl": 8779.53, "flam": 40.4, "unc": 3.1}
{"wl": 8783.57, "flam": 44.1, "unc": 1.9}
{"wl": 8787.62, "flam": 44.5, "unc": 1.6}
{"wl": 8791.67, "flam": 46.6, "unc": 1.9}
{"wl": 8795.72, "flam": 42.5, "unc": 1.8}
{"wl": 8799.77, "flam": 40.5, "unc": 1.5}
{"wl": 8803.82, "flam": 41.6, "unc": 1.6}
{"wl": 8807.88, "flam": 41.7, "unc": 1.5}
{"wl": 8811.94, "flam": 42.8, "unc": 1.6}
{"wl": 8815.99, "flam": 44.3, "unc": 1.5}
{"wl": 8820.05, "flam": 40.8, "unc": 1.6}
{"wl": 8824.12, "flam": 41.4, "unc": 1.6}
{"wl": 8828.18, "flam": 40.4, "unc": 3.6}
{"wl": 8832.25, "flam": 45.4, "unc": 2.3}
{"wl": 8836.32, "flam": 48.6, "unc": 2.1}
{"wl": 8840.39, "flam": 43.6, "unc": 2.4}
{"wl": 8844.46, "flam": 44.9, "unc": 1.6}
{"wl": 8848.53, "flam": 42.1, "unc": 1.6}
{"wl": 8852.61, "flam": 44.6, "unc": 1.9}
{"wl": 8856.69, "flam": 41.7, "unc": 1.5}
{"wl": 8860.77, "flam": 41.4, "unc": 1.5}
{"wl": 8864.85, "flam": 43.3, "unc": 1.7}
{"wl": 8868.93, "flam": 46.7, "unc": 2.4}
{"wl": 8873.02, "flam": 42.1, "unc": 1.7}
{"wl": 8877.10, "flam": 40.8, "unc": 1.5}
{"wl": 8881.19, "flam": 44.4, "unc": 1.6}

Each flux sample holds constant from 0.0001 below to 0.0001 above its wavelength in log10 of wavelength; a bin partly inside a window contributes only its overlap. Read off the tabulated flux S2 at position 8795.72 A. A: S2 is 42.5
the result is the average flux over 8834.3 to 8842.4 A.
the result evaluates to 46.1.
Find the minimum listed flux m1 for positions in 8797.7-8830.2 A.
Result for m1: 40.4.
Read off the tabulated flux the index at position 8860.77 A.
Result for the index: 41.4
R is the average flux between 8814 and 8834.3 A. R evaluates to 42.4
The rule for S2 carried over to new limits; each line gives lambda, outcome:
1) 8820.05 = 40.8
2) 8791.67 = 46.6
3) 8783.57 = 44.1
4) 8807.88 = 41.7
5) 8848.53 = 42.1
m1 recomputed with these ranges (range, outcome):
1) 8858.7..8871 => 41.4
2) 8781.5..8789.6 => 44.1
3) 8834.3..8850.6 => 42.1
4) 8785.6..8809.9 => 40.5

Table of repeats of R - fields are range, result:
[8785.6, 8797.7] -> 44.5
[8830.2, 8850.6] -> 44.9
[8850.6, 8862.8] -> 42.6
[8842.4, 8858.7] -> 43.3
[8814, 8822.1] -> 42.5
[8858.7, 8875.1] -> 43.4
